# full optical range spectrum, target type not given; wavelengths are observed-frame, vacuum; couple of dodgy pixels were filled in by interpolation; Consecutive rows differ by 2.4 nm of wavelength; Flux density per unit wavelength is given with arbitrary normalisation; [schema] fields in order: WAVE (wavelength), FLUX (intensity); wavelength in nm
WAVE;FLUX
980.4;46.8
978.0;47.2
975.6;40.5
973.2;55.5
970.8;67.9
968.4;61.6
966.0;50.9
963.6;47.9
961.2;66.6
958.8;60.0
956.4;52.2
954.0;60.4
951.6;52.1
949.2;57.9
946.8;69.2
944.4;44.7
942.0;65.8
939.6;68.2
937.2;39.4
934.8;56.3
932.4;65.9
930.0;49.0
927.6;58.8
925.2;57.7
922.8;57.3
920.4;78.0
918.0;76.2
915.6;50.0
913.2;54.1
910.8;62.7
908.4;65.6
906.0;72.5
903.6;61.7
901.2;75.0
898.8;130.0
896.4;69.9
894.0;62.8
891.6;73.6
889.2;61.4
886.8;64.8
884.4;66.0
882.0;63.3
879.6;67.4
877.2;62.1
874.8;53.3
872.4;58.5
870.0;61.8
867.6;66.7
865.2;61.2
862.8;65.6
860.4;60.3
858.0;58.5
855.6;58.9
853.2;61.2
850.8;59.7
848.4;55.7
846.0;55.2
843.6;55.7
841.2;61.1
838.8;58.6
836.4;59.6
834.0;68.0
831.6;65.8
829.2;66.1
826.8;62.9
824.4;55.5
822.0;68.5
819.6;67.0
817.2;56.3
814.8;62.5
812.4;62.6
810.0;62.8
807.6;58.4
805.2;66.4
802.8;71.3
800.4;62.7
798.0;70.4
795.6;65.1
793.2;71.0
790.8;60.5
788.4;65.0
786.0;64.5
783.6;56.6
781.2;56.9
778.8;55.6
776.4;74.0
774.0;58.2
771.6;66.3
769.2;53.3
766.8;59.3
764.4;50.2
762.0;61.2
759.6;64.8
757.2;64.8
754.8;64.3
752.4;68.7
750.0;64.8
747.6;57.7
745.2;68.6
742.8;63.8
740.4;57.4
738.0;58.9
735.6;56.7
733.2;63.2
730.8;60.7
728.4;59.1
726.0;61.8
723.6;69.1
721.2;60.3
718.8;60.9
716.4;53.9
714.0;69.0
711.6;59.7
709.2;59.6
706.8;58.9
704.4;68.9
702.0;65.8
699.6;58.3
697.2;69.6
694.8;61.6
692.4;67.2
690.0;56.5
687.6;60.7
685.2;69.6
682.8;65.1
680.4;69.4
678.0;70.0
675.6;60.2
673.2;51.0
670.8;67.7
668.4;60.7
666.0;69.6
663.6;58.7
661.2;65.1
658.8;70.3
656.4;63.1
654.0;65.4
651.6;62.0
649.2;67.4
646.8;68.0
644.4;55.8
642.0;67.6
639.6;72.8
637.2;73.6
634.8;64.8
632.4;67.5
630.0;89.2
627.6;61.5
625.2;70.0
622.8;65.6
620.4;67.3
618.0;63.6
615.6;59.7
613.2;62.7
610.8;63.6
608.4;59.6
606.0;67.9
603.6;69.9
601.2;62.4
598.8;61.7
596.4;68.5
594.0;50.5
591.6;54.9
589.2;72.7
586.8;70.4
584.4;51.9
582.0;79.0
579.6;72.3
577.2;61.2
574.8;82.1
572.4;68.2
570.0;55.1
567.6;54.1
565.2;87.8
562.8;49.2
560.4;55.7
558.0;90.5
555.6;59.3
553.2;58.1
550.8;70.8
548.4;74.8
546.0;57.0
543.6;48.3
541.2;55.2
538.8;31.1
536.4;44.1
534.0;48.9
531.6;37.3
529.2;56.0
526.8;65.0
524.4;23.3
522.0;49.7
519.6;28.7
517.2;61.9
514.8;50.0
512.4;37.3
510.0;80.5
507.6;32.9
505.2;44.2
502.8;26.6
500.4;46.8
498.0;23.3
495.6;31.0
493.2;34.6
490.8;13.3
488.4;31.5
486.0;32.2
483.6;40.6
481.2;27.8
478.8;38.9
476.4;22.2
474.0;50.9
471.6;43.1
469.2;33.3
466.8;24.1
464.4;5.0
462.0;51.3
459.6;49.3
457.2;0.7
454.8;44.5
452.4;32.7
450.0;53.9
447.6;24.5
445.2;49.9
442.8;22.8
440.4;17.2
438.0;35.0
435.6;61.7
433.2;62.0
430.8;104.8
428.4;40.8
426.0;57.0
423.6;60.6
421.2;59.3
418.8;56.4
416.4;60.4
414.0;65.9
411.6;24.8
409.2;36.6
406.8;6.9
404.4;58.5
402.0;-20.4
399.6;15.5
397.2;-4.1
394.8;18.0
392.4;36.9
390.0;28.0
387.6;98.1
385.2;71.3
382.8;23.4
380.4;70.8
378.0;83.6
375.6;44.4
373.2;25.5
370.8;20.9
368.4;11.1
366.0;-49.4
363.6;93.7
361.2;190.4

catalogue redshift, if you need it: 0.37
